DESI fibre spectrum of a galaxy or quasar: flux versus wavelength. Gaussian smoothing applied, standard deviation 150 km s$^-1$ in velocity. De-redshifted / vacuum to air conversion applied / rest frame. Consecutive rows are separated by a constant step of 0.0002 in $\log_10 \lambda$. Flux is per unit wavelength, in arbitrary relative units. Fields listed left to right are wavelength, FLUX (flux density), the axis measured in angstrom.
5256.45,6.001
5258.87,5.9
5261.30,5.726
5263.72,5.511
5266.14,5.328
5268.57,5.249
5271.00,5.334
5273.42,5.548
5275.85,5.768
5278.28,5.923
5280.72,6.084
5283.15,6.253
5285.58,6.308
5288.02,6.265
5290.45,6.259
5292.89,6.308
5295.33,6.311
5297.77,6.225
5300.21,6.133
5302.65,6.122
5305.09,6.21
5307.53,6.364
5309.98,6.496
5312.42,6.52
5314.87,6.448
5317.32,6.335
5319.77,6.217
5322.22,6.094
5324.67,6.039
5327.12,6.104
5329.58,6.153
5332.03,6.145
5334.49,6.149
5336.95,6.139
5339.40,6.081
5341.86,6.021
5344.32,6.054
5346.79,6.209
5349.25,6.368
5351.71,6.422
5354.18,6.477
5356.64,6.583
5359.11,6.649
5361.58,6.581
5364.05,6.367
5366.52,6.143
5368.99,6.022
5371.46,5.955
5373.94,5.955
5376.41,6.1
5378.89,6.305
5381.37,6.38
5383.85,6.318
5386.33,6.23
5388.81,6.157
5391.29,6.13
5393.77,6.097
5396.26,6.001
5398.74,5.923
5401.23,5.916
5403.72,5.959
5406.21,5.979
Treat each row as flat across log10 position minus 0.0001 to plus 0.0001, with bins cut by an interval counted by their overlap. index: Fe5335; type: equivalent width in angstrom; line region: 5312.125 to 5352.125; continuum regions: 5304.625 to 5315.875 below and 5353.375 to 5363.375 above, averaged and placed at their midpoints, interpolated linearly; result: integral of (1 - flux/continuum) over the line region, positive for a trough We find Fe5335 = 1.8 angstrom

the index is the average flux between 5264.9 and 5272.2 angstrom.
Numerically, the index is 5.3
